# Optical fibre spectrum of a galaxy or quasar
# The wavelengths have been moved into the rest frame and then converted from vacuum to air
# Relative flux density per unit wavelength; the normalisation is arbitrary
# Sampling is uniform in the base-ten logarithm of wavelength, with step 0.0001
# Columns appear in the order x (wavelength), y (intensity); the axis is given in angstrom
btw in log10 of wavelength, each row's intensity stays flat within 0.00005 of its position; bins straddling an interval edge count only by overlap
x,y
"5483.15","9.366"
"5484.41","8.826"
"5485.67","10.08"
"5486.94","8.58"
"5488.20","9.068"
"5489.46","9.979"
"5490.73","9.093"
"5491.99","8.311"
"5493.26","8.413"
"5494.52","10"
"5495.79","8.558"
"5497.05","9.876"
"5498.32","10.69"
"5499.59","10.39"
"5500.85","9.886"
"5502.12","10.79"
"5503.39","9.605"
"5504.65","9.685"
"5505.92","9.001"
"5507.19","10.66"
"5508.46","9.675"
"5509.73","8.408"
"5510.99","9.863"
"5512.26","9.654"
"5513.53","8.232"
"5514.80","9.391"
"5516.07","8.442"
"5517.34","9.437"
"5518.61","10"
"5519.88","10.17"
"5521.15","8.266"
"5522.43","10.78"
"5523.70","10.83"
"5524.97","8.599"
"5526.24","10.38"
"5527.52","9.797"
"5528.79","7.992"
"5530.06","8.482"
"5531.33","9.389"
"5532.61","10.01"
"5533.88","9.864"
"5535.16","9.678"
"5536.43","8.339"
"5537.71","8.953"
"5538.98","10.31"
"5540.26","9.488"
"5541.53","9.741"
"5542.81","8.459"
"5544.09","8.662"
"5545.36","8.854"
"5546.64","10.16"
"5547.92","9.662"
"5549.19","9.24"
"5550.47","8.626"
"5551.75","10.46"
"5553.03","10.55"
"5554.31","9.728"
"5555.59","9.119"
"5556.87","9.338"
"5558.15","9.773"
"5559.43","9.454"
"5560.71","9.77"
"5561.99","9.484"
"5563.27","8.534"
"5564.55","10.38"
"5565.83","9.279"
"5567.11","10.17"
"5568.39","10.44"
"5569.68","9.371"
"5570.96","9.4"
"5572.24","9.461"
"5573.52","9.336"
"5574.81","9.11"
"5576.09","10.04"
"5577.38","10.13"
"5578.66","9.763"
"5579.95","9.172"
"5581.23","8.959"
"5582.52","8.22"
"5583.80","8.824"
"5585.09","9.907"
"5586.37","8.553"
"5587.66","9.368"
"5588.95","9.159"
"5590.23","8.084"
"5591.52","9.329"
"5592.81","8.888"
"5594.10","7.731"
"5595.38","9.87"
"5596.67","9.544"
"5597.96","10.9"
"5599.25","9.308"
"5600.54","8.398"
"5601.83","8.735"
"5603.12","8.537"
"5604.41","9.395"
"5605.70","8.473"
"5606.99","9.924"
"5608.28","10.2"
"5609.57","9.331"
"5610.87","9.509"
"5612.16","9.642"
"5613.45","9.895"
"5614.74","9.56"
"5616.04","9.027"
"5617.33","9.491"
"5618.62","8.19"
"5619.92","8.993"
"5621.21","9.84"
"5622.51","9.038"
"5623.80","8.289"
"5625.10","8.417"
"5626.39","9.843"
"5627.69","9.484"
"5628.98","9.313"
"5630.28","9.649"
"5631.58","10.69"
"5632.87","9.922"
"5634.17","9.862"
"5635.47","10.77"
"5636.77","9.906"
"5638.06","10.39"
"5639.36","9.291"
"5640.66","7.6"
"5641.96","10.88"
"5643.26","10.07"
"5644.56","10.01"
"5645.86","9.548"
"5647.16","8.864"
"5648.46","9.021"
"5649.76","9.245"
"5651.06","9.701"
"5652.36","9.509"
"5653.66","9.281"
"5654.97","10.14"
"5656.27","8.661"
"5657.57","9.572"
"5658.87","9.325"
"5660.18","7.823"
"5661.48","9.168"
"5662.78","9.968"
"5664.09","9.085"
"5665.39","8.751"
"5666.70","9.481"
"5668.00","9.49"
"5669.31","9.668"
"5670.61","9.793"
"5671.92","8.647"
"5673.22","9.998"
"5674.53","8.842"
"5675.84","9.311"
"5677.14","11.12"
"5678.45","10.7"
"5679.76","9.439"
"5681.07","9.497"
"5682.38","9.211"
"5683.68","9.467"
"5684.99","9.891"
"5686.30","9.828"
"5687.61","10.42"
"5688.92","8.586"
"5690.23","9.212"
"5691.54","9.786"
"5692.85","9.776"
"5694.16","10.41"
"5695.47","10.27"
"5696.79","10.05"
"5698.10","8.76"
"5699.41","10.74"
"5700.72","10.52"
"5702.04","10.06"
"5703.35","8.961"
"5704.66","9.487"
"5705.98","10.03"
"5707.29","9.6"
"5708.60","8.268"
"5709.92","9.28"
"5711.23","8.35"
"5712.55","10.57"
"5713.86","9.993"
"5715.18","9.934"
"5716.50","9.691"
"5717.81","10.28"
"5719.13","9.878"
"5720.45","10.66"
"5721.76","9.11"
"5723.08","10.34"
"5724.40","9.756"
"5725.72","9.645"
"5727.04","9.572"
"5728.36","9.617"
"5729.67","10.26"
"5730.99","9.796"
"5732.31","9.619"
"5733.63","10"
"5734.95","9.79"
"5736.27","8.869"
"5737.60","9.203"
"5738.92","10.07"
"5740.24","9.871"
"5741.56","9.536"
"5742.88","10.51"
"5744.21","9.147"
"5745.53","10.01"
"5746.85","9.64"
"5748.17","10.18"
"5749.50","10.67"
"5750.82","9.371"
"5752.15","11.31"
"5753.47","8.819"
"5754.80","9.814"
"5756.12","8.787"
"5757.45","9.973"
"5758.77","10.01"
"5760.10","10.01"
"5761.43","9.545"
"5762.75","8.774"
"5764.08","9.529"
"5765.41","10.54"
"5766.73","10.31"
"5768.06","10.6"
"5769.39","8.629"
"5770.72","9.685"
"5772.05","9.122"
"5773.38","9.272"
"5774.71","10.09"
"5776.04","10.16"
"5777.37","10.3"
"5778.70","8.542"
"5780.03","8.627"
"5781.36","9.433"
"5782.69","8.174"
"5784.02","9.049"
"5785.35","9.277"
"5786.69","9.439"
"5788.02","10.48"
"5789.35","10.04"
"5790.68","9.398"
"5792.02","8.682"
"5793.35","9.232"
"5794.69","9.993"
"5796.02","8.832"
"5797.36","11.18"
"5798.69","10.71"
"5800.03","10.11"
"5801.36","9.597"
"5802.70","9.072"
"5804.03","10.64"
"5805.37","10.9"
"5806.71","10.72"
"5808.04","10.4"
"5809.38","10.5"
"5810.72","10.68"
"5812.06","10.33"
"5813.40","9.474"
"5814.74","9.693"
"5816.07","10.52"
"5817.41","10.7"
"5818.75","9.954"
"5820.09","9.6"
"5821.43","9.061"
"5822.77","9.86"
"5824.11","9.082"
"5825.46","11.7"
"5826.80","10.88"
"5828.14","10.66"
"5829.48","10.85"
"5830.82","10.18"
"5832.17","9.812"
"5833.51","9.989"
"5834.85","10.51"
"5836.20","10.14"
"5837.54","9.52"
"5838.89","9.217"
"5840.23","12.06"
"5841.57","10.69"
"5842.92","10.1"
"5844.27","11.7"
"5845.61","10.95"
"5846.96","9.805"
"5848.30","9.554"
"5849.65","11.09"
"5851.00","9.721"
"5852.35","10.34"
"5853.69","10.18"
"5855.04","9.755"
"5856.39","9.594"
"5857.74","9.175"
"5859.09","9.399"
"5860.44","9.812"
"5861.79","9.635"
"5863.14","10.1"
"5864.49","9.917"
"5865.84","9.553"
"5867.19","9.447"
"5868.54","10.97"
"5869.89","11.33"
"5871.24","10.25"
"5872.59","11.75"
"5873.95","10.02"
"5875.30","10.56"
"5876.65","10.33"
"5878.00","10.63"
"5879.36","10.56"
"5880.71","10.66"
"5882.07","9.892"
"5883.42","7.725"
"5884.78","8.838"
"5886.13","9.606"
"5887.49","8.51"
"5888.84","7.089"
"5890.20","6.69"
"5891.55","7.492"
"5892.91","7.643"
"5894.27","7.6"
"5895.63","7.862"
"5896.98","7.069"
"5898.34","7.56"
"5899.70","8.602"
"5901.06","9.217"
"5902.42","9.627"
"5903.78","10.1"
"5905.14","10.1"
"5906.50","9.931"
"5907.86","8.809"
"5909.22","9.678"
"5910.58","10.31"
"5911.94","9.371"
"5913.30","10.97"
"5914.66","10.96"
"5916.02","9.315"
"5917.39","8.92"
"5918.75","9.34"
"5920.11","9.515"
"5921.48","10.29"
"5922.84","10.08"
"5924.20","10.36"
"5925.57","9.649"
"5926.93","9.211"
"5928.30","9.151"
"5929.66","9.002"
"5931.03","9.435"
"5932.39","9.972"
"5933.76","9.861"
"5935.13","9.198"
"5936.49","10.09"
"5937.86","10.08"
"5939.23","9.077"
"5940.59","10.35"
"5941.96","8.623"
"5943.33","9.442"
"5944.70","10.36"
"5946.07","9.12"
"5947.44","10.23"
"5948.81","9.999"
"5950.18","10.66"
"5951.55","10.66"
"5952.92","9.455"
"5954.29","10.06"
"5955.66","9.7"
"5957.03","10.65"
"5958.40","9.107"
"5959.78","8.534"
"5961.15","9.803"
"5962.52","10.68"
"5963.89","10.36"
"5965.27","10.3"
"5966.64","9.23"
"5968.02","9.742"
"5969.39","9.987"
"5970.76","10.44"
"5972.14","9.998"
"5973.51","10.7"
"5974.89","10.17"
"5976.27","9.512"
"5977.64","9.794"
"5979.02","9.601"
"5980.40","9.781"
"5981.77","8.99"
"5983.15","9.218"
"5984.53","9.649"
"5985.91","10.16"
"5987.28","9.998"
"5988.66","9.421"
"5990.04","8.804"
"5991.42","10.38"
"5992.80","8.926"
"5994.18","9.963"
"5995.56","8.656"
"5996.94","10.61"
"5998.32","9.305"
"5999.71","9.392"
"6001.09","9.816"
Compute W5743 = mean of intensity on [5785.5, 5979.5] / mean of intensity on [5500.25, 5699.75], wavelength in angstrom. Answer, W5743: 1.04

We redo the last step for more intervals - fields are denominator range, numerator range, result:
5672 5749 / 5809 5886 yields 1.04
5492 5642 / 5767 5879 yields 1.06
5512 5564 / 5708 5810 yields 1.03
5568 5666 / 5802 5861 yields 1.09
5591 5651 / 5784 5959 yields 1.04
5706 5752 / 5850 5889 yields 1.01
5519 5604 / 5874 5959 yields 1.01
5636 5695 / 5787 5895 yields 1.04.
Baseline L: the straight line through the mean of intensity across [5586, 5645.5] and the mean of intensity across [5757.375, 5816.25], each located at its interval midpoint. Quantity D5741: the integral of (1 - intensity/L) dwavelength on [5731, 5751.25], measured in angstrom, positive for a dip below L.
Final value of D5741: -0.21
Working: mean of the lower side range 9.38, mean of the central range 9.77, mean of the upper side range 9.78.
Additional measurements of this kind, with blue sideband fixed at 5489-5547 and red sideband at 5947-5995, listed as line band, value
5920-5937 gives 0.2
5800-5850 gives -2.8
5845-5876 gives -1.2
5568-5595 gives 0.9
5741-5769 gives -0.6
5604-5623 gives 0.3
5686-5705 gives -0.4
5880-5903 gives 3.4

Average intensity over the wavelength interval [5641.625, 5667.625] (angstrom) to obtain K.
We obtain 9.39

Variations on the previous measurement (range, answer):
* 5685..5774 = 9.74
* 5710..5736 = 9.81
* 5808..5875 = 10.2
